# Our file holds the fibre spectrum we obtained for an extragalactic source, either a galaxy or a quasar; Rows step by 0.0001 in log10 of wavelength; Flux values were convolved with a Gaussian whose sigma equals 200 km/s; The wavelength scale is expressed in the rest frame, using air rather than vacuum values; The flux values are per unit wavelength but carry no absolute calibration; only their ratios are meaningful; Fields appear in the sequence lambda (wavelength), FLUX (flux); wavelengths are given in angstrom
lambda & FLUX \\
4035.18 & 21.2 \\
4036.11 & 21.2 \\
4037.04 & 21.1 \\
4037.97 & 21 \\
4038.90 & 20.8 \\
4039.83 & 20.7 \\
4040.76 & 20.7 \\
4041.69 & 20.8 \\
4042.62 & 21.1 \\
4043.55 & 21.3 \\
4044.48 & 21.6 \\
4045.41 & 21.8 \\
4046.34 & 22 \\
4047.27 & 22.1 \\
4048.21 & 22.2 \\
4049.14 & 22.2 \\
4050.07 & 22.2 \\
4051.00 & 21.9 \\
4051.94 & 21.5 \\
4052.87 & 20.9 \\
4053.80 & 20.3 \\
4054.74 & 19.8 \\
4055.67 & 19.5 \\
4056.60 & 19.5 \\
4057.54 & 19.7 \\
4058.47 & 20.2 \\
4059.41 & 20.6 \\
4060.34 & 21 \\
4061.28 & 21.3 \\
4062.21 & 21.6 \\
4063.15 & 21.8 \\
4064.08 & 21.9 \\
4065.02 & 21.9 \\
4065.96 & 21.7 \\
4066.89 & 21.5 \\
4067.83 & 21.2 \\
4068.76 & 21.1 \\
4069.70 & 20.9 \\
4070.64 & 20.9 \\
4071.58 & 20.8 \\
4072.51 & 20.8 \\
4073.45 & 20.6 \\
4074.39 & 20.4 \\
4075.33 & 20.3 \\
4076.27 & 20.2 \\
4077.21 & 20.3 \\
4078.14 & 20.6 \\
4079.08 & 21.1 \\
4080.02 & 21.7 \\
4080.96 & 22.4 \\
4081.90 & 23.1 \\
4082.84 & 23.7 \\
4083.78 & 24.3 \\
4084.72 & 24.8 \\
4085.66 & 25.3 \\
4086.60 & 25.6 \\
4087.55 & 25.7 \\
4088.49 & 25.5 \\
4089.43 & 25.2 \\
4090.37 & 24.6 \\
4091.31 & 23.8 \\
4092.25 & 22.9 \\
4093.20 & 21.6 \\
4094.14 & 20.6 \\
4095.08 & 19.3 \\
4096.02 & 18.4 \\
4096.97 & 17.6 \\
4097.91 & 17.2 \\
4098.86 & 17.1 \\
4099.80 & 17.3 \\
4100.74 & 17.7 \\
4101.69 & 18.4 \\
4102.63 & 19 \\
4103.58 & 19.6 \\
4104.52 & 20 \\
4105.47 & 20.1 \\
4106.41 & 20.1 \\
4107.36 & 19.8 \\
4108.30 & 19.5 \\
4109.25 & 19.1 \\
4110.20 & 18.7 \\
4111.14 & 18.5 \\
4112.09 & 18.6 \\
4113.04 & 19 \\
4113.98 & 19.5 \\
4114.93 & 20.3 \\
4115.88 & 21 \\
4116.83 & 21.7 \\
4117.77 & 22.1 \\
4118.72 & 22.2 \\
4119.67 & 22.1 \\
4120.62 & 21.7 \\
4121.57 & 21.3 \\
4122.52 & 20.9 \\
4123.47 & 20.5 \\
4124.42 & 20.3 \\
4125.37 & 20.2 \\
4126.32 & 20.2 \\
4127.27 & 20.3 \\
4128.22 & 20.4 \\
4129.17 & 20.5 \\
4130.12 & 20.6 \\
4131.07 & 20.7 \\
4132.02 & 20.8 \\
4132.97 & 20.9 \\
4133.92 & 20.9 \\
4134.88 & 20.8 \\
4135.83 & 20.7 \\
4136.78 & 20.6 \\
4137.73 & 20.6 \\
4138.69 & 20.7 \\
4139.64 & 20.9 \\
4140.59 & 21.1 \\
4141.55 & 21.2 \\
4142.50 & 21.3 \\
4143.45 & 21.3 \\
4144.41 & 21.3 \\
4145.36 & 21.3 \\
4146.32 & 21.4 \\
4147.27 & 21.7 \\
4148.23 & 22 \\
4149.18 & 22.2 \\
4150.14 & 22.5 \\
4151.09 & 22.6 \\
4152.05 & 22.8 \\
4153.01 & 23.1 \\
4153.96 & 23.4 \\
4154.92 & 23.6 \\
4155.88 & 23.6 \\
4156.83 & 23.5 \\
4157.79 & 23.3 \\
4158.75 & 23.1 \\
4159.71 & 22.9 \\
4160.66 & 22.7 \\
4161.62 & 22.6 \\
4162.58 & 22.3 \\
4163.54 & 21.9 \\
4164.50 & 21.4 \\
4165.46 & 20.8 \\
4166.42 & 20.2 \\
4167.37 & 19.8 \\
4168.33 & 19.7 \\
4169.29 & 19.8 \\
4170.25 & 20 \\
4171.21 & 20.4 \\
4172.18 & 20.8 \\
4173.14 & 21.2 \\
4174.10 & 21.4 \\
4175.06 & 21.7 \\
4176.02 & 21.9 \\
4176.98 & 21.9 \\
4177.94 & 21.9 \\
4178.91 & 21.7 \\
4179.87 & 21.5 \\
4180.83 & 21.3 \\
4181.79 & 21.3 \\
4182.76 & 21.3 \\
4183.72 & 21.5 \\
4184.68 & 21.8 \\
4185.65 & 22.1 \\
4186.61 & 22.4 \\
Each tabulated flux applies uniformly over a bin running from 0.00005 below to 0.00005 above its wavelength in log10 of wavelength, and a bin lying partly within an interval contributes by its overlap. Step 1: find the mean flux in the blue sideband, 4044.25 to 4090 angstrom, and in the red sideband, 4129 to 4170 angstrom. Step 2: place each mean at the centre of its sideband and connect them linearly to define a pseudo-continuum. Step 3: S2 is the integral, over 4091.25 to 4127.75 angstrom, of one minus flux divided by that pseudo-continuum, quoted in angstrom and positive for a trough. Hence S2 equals 3.0 angstrom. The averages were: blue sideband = 21.8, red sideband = 21.6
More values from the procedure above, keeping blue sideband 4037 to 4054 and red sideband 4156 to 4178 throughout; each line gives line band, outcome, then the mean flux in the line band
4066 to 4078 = 0.4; 20.8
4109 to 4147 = 1.5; 20.7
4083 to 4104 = 0.0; 21.5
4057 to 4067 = 0.1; 21.2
